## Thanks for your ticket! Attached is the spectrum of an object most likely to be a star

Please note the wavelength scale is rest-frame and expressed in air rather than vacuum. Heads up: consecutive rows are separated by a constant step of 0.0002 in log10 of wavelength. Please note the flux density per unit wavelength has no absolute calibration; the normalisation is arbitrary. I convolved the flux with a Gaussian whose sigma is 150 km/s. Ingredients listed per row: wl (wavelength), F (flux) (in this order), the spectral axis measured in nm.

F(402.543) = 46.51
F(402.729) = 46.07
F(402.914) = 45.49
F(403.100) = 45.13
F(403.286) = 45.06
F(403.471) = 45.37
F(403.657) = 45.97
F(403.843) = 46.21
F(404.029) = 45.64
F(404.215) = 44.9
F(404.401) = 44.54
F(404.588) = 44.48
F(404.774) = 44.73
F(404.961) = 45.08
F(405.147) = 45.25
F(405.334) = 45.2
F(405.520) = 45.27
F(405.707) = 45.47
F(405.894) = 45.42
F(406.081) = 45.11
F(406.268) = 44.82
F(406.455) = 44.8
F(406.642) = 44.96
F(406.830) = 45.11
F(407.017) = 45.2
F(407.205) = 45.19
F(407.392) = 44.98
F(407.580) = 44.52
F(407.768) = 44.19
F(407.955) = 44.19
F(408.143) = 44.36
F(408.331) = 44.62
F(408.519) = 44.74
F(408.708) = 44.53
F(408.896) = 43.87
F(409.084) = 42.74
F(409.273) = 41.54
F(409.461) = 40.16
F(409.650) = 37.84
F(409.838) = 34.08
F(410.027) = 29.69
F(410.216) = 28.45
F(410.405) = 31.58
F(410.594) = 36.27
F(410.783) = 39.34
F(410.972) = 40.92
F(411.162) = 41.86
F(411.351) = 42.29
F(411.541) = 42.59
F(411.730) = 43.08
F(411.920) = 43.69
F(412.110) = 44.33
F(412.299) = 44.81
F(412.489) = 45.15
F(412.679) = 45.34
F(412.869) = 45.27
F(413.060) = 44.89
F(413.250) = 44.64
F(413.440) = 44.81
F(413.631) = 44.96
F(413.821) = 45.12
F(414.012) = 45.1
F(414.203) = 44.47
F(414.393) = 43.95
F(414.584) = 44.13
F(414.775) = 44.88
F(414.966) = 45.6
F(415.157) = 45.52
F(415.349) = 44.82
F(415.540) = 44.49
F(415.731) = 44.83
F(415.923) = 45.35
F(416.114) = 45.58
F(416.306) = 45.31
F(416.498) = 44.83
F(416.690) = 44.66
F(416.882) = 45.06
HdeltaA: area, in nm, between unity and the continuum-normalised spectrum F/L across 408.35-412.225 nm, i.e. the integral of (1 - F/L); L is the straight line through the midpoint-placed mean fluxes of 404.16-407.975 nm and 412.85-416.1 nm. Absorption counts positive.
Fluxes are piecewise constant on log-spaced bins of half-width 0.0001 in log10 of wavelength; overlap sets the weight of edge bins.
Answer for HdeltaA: 0.44 nm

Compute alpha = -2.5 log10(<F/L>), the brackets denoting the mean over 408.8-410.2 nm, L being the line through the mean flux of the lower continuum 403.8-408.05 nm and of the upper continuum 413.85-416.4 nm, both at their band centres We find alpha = 0.18 mag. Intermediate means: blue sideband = 45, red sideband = 44.9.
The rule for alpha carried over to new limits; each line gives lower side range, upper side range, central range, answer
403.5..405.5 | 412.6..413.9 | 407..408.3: 0.01 mag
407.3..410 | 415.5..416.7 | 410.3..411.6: 0.11 mag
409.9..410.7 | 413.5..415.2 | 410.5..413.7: -0.15 mag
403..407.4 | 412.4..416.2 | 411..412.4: 0.05 mag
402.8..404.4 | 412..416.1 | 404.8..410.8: 0.08 mag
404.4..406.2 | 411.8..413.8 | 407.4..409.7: 0.04 mag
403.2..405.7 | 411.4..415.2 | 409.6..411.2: 0.26 mag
